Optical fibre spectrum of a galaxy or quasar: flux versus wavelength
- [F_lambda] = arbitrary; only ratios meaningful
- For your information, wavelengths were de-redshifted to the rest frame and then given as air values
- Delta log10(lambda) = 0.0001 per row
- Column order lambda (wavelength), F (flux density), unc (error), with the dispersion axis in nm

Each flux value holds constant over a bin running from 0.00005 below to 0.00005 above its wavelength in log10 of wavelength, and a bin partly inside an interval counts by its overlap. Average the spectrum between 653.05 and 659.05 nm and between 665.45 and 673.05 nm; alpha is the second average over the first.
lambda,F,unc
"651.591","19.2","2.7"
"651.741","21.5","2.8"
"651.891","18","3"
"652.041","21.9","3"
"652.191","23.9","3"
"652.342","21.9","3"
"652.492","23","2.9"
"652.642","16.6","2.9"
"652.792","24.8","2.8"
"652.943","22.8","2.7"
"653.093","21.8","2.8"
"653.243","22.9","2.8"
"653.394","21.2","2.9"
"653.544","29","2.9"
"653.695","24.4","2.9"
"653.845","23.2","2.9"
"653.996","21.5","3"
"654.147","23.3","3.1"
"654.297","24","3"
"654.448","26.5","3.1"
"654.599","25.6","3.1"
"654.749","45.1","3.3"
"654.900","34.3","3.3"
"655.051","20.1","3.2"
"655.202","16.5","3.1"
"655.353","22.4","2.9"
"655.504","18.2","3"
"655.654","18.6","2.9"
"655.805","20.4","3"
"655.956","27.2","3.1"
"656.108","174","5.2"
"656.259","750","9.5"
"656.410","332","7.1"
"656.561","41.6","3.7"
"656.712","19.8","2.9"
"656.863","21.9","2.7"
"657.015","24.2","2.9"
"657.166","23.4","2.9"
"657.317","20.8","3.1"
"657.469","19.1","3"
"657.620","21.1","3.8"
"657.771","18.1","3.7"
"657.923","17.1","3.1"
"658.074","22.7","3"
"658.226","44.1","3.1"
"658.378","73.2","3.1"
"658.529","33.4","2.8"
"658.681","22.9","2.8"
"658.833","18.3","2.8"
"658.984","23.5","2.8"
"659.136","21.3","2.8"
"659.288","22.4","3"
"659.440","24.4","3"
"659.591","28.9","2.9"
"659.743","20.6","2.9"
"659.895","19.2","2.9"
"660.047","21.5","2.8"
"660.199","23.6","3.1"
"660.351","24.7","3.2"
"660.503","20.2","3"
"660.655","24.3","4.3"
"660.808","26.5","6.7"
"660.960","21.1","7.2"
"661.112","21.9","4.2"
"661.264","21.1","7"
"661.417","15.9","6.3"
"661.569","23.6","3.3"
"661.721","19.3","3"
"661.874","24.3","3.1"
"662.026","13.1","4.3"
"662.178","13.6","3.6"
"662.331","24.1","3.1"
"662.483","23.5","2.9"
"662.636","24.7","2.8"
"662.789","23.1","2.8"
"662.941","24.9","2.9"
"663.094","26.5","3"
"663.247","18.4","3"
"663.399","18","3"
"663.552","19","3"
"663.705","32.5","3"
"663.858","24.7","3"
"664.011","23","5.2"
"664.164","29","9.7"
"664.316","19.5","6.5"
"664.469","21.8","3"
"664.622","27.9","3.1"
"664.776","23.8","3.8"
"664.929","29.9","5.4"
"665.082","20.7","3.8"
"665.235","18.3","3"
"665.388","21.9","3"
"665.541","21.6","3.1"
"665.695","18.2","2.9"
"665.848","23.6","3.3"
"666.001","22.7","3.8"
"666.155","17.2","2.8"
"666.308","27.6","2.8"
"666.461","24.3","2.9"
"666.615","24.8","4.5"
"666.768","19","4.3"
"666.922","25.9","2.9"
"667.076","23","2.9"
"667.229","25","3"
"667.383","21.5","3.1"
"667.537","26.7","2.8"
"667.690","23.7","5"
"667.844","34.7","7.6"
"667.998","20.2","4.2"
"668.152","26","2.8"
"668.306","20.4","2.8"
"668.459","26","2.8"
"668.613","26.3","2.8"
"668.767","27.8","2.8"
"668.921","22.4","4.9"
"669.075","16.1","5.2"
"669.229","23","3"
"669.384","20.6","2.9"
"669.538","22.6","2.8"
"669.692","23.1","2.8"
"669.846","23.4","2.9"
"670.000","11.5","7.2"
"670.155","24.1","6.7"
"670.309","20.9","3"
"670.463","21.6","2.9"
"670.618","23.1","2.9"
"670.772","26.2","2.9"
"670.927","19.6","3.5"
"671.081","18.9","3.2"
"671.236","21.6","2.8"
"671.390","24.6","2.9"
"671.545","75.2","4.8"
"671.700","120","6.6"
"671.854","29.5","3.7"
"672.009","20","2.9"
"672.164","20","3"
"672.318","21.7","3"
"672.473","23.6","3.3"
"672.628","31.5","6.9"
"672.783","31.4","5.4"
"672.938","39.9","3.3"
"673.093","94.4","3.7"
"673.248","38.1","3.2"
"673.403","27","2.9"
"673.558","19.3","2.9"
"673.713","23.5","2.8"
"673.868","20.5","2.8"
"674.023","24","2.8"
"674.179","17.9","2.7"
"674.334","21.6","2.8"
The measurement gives 0.49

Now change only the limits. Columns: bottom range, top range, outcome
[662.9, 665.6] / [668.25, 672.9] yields 1.20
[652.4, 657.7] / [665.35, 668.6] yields 0.41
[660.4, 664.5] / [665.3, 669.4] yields 1.05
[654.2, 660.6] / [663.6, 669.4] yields 0.45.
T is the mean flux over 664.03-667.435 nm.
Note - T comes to 23.1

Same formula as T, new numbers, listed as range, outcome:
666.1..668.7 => 24.3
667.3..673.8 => 29.3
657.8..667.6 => 23.8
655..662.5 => 47.5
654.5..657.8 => 78.4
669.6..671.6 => 25.1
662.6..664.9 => 23.9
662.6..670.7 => 23.1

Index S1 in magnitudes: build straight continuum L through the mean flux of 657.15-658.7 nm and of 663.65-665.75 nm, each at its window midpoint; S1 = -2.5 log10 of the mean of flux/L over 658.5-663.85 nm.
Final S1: 0.19 mag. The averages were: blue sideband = 29.1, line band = 22.3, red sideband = 23.7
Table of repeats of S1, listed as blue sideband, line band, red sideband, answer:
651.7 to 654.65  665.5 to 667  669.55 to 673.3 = 0.325 mag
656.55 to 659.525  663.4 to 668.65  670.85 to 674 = 0.310 mag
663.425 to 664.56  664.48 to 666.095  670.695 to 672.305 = 0.151 mag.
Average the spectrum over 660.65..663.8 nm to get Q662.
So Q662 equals 21.8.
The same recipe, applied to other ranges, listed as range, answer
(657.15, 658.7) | 29.1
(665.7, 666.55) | 22.7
